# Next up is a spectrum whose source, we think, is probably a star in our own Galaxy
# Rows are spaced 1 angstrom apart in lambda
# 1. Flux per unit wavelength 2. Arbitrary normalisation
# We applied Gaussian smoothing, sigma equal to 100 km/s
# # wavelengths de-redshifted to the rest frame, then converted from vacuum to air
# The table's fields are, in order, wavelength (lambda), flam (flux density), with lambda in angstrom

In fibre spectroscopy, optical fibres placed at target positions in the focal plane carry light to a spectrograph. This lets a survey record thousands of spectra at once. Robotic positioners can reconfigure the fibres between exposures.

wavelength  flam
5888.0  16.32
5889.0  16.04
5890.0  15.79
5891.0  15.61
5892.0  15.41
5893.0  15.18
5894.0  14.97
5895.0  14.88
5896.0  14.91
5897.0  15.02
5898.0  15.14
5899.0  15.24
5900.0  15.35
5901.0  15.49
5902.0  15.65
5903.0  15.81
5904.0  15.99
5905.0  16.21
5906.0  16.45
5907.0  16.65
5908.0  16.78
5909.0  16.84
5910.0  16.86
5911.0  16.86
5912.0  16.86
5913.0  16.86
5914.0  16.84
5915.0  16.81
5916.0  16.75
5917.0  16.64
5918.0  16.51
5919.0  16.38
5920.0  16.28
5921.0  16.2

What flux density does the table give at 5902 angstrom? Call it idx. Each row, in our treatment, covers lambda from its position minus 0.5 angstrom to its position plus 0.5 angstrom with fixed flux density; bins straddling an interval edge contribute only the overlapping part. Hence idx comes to 15.65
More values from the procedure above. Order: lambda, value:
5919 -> 16.38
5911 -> 16.86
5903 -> 15.81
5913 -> 16.86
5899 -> 15.24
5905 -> 16.21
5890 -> 15.79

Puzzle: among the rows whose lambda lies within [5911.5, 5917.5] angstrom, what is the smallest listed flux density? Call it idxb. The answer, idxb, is 16.64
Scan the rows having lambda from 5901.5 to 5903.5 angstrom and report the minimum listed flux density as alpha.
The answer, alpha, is 15.65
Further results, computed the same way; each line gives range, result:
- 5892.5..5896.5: 14.88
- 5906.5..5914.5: 16.65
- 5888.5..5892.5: 15.41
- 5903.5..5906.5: 15.99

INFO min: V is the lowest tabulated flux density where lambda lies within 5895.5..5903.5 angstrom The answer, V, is 14.91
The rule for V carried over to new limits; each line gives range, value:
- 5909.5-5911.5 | 16.86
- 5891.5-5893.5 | 15.18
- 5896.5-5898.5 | 15.02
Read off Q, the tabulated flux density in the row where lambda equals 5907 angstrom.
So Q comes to 16.65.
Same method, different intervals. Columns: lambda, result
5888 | 16.32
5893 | 15.18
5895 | 14.88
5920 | 16.28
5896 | 14.91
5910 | 16.86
